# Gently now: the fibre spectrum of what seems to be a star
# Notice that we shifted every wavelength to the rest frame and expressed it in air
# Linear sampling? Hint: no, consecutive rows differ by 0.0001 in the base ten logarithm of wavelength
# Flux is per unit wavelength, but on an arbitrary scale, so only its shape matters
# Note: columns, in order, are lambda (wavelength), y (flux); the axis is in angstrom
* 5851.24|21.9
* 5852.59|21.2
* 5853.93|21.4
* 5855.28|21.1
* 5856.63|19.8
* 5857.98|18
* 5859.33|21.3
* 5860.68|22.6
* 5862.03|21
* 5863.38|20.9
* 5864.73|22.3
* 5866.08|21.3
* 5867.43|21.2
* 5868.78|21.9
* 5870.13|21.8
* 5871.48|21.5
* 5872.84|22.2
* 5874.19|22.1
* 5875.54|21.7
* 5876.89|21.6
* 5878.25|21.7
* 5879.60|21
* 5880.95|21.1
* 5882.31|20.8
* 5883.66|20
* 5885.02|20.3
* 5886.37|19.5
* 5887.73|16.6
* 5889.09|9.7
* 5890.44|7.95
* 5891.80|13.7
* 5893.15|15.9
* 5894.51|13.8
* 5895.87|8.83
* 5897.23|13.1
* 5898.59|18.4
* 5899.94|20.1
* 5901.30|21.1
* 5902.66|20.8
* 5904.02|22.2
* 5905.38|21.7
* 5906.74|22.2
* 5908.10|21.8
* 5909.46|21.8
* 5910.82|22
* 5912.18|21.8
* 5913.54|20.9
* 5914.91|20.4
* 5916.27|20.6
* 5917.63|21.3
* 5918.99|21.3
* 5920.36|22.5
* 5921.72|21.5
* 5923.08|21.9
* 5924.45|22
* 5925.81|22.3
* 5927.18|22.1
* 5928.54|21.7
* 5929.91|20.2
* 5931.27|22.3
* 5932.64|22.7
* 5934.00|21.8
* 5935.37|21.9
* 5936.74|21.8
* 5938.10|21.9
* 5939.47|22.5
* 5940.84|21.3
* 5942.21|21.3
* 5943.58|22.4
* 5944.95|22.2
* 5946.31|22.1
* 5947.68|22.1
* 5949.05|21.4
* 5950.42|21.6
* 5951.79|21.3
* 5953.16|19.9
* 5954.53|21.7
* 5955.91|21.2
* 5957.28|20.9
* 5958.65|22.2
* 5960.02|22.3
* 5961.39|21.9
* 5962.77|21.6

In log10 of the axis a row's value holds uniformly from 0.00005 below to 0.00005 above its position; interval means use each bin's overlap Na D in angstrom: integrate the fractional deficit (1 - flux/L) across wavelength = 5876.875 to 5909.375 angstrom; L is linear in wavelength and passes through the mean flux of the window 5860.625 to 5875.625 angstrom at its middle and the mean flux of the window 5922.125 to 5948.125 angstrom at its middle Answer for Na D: 5.5 angstrom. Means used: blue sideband 21.7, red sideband 21.9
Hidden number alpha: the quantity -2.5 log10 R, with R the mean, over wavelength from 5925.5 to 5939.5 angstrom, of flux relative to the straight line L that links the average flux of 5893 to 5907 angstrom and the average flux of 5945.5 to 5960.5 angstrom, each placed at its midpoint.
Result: -0.09 mag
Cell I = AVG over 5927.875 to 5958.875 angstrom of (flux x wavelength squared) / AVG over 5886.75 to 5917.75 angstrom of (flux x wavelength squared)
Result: 1.21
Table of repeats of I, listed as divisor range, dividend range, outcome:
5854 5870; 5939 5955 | 1.06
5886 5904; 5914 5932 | 1.40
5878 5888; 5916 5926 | 1.09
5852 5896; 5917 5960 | 1.15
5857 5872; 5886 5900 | 0.66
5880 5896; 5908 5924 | 1.36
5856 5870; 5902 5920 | 1.04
